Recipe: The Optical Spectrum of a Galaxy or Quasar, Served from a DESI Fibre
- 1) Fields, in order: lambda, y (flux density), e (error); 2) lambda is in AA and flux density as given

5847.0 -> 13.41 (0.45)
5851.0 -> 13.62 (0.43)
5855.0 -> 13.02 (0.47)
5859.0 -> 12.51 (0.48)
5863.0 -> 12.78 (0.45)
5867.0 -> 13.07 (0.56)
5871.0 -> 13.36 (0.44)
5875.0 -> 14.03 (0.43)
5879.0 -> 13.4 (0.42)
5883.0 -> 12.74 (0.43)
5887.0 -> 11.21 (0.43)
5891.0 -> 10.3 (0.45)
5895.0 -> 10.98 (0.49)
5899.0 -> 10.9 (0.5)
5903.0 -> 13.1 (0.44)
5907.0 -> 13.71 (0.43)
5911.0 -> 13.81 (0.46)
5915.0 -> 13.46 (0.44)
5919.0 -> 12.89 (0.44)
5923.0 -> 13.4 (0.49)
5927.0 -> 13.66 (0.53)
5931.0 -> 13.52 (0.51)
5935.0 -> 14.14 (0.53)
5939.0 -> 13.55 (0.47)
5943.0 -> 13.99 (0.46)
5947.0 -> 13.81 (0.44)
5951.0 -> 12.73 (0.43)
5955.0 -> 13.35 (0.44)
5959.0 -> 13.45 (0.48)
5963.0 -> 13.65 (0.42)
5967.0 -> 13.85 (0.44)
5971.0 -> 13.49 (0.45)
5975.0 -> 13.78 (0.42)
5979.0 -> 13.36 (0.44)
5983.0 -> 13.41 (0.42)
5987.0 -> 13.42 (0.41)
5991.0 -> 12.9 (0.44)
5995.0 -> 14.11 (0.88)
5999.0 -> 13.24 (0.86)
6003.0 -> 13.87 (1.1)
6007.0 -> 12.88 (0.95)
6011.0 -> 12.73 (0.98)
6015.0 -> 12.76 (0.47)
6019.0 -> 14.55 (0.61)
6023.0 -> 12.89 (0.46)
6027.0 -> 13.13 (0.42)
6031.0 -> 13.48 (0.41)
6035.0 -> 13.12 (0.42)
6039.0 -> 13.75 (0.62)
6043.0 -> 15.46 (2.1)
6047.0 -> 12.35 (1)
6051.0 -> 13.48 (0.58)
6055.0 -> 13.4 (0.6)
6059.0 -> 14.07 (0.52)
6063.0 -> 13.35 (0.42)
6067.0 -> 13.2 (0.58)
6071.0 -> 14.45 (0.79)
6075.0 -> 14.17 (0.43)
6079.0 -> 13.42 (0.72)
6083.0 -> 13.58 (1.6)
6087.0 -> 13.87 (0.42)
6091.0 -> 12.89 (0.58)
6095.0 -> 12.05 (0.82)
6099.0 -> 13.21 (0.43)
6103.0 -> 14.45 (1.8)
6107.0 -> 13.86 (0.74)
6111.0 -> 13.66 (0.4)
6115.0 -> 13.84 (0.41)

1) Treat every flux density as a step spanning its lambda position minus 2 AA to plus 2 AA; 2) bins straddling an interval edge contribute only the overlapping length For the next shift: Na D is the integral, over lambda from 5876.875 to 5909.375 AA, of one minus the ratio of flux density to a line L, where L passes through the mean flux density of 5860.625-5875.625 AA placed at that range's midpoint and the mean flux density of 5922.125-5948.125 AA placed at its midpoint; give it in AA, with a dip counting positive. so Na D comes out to 3.3 AA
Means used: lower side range 13.2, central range 12.1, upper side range 13.7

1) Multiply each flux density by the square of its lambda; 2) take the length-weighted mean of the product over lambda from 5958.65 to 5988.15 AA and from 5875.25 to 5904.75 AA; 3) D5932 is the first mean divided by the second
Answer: 1.17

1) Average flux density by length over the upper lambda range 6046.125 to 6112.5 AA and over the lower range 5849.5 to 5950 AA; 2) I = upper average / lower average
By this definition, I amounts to 1.04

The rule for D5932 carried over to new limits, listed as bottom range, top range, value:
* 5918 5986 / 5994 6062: 1.02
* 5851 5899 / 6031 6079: 1.17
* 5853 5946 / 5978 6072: 1.08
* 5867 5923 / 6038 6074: 1.15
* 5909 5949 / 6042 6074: 1.05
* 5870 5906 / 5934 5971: 1.14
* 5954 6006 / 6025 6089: 1.04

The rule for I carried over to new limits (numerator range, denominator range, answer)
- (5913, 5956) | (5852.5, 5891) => 1.06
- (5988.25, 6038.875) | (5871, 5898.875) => 1.10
